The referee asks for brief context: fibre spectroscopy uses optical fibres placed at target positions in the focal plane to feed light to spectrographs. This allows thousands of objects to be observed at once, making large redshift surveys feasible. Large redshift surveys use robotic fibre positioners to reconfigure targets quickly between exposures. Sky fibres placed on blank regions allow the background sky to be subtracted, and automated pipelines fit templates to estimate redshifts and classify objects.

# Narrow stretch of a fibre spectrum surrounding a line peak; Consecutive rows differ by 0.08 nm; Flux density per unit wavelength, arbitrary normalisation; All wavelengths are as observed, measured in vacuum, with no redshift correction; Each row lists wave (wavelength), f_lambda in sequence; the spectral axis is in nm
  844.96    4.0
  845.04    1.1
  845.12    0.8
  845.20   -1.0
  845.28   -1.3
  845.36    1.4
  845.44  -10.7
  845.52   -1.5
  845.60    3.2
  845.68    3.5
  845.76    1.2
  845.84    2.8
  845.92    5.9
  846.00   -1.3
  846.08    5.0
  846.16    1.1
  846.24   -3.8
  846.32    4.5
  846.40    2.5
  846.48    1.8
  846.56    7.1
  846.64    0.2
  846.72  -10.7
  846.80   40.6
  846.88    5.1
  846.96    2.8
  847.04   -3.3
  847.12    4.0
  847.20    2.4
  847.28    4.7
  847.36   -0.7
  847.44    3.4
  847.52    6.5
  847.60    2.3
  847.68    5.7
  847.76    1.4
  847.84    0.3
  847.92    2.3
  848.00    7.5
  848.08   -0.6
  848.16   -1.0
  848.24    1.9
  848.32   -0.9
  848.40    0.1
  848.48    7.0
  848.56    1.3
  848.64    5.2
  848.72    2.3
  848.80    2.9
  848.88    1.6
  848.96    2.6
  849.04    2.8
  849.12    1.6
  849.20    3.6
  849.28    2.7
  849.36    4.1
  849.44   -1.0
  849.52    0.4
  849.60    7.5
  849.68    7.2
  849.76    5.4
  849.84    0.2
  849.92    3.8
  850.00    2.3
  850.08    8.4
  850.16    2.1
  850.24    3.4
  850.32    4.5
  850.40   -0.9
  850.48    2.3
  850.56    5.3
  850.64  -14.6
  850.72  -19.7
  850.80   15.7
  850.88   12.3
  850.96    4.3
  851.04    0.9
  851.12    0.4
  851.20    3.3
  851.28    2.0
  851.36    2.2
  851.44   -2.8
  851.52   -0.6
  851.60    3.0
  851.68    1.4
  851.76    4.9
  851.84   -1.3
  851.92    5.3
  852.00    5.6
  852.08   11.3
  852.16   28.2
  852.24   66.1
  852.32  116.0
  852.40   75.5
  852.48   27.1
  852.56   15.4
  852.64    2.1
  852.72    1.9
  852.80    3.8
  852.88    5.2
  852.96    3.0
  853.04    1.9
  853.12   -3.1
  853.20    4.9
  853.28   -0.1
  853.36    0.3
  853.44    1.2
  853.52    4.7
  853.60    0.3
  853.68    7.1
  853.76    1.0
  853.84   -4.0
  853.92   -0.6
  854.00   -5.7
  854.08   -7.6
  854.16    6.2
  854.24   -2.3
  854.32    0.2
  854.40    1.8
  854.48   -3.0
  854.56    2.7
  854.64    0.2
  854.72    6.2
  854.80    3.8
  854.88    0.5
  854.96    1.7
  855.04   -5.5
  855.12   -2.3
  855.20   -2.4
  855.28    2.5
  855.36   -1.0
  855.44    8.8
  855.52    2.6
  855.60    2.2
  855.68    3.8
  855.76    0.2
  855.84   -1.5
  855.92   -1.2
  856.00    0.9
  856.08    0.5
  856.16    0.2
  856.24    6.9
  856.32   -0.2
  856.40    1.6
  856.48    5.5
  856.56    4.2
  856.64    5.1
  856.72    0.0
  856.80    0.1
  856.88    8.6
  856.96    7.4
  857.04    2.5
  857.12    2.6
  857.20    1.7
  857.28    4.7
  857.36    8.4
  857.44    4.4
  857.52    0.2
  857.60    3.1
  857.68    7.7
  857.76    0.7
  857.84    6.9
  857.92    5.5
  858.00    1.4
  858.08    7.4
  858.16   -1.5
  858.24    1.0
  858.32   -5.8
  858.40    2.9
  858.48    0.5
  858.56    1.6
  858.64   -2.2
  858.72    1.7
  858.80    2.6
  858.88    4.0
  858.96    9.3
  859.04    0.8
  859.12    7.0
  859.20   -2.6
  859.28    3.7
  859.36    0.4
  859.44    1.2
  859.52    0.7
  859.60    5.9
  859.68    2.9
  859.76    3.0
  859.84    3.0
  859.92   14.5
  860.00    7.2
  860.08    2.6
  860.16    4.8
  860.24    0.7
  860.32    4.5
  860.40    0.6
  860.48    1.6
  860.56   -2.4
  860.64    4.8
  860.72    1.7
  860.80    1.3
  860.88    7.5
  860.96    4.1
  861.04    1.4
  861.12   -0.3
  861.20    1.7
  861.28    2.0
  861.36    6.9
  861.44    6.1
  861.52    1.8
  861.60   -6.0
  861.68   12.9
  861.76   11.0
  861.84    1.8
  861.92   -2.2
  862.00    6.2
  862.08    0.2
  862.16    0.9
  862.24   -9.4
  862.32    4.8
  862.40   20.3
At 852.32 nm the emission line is [O III]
